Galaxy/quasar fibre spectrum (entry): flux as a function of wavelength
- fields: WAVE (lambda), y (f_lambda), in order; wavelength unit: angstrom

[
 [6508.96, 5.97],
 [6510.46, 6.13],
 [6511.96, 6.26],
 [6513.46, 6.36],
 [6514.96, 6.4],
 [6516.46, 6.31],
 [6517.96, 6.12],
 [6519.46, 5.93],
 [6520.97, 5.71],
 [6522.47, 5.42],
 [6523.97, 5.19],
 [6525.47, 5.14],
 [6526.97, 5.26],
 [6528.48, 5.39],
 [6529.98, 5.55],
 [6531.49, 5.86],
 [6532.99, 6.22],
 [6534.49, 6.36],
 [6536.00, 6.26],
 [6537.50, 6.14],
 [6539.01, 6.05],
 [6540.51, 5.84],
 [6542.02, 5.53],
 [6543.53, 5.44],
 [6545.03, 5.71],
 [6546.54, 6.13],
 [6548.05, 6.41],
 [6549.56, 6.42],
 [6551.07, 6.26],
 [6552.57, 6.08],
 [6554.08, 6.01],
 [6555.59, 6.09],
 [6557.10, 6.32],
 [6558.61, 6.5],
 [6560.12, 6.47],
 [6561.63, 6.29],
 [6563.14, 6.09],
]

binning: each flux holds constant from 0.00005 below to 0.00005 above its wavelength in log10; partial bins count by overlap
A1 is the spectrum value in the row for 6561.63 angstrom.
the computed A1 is 6.29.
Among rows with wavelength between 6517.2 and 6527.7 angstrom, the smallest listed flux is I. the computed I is 5.14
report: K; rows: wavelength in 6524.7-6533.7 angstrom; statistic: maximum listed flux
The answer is 6.22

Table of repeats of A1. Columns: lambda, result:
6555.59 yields 6.09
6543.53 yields 5.44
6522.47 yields 5.42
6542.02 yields 5.53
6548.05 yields 6.41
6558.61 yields 6.5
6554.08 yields 6.01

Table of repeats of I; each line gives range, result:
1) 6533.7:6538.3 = 6.14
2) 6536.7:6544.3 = 5.44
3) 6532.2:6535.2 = 6.22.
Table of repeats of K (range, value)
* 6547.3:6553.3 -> 6.42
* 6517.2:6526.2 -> 6.12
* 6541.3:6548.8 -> 6.41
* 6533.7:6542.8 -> 6.36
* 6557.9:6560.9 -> 6.5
